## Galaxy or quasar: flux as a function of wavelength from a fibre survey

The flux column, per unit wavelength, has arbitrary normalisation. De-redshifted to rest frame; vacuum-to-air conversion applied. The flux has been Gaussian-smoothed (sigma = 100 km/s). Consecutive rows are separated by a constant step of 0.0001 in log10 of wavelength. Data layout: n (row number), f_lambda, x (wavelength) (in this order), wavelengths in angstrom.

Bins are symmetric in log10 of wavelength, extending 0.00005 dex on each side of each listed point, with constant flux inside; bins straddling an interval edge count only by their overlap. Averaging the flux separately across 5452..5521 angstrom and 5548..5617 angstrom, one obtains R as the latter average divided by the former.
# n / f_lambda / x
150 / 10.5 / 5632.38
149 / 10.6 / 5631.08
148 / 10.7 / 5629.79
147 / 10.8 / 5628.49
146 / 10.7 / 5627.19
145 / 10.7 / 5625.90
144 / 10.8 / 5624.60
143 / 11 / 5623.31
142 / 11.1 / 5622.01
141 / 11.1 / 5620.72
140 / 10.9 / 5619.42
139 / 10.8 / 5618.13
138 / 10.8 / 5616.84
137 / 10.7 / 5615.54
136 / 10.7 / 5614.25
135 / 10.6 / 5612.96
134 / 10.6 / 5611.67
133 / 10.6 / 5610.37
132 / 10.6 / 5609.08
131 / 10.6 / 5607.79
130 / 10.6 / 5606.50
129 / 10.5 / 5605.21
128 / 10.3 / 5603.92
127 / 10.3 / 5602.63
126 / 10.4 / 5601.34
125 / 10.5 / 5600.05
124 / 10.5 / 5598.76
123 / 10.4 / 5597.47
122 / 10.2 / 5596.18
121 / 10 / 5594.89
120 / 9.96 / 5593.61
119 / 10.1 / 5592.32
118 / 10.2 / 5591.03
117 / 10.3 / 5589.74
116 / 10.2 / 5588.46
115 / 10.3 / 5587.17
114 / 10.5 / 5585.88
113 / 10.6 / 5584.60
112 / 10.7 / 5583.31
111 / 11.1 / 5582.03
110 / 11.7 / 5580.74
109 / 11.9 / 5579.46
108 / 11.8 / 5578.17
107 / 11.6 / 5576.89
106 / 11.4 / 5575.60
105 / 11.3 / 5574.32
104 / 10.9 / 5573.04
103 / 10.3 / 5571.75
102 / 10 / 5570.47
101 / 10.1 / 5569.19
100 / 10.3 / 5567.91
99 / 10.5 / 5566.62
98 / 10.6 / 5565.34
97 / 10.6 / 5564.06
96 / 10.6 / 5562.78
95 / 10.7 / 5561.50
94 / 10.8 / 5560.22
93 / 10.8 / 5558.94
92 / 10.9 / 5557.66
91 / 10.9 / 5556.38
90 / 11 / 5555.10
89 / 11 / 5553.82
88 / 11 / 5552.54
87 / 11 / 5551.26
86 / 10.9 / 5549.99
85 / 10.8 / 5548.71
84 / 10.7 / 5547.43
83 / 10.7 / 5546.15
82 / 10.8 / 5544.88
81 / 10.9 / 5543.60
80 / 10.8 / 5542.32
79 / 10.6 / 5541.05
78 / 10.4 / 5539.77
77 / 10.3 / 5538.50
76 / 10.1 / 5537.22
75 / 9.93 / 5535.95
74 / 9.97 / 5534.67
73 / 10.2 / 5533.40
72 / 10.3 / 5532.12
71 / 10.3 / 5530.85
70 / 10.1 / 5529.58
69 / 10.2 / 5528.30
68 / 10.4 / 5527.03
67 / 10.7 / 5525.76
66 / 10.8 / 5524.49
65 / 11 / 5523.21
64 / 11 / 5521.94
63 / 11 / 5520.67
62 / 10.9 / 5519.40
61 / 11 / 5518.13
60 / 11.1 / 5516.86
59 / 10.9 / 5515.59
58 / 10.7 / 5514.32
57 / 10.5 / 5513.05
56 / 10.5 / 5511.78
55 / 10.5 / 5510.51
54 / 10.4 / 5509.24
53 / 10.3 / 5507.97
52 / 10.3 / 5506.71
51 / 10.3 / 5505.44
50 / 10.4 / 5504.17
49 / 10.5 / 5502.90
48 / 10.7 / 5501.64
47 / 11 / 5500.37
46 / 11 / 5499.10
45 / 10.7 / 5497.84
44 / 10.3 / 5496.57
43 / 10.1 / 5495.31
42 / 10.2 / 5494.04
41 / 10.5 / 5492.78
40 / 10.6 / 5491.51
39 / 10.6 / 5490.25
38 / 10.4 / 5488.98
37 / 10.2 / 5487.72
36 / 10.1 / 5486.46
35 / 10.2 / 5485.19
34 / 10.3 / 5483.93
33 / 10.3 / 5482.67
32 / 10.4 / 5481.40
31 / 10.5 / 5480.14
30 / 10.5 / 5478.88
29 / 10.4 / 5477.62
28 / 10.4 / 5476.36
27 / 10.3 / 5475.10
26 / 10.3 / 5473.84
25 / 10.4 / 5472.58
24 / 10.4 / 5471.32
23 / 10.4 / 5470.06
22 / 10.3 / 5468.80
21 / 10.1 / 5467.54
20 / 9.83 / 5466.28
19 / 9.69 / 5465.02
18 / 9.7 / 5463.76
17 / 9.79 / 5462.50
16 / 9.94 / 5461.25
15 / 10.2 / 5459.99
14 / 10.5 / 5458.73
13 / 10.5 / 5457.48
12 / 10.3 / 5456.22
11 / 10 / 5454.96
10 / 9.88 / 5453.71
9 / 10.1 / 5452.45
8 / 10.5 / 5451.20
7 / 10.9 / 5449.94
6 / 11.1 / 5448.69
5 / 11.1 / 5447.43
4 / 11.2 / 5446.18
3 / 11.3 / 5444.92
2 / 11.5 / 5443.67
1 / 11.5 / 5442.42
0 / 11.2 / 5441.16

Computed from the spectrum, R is 1.0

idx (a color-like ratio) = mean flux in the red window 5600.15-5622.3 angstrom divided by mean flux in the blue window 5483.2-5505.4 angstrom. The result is 1.02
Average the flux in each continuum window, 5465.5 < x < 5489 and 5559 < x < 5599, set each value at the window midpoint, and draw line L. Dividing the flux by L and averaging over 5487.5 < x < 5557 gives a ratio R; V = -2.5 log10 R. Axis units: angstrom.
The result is -0.014 mag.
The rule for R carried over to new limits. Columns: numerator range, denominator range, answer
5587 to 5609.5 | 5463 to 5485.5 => 1.01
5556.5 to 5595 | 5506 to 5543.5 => 1.02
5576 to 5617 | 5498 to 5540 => 1.01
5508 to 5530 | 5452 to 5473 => 1.06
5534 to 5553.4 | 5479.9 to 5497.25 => 1.03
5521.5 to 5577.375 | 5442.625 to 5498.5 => 1.02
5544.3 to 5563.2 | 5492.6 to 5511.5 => 1.03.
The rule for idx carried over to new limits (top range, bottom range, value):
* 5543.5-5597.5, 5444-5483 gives 1.03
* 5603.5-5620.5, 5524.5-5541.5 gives 1.04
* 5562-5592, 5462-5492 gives 1.05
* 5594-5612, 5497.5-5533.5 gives 0.98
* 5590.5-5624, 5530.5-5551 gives 1.00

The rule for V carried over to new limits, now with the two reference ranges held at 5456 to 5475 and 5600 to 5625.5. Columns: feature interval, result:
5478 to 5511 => -0.018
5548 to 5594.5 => -0.023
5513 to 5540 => -0.017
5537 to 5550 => -0.021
